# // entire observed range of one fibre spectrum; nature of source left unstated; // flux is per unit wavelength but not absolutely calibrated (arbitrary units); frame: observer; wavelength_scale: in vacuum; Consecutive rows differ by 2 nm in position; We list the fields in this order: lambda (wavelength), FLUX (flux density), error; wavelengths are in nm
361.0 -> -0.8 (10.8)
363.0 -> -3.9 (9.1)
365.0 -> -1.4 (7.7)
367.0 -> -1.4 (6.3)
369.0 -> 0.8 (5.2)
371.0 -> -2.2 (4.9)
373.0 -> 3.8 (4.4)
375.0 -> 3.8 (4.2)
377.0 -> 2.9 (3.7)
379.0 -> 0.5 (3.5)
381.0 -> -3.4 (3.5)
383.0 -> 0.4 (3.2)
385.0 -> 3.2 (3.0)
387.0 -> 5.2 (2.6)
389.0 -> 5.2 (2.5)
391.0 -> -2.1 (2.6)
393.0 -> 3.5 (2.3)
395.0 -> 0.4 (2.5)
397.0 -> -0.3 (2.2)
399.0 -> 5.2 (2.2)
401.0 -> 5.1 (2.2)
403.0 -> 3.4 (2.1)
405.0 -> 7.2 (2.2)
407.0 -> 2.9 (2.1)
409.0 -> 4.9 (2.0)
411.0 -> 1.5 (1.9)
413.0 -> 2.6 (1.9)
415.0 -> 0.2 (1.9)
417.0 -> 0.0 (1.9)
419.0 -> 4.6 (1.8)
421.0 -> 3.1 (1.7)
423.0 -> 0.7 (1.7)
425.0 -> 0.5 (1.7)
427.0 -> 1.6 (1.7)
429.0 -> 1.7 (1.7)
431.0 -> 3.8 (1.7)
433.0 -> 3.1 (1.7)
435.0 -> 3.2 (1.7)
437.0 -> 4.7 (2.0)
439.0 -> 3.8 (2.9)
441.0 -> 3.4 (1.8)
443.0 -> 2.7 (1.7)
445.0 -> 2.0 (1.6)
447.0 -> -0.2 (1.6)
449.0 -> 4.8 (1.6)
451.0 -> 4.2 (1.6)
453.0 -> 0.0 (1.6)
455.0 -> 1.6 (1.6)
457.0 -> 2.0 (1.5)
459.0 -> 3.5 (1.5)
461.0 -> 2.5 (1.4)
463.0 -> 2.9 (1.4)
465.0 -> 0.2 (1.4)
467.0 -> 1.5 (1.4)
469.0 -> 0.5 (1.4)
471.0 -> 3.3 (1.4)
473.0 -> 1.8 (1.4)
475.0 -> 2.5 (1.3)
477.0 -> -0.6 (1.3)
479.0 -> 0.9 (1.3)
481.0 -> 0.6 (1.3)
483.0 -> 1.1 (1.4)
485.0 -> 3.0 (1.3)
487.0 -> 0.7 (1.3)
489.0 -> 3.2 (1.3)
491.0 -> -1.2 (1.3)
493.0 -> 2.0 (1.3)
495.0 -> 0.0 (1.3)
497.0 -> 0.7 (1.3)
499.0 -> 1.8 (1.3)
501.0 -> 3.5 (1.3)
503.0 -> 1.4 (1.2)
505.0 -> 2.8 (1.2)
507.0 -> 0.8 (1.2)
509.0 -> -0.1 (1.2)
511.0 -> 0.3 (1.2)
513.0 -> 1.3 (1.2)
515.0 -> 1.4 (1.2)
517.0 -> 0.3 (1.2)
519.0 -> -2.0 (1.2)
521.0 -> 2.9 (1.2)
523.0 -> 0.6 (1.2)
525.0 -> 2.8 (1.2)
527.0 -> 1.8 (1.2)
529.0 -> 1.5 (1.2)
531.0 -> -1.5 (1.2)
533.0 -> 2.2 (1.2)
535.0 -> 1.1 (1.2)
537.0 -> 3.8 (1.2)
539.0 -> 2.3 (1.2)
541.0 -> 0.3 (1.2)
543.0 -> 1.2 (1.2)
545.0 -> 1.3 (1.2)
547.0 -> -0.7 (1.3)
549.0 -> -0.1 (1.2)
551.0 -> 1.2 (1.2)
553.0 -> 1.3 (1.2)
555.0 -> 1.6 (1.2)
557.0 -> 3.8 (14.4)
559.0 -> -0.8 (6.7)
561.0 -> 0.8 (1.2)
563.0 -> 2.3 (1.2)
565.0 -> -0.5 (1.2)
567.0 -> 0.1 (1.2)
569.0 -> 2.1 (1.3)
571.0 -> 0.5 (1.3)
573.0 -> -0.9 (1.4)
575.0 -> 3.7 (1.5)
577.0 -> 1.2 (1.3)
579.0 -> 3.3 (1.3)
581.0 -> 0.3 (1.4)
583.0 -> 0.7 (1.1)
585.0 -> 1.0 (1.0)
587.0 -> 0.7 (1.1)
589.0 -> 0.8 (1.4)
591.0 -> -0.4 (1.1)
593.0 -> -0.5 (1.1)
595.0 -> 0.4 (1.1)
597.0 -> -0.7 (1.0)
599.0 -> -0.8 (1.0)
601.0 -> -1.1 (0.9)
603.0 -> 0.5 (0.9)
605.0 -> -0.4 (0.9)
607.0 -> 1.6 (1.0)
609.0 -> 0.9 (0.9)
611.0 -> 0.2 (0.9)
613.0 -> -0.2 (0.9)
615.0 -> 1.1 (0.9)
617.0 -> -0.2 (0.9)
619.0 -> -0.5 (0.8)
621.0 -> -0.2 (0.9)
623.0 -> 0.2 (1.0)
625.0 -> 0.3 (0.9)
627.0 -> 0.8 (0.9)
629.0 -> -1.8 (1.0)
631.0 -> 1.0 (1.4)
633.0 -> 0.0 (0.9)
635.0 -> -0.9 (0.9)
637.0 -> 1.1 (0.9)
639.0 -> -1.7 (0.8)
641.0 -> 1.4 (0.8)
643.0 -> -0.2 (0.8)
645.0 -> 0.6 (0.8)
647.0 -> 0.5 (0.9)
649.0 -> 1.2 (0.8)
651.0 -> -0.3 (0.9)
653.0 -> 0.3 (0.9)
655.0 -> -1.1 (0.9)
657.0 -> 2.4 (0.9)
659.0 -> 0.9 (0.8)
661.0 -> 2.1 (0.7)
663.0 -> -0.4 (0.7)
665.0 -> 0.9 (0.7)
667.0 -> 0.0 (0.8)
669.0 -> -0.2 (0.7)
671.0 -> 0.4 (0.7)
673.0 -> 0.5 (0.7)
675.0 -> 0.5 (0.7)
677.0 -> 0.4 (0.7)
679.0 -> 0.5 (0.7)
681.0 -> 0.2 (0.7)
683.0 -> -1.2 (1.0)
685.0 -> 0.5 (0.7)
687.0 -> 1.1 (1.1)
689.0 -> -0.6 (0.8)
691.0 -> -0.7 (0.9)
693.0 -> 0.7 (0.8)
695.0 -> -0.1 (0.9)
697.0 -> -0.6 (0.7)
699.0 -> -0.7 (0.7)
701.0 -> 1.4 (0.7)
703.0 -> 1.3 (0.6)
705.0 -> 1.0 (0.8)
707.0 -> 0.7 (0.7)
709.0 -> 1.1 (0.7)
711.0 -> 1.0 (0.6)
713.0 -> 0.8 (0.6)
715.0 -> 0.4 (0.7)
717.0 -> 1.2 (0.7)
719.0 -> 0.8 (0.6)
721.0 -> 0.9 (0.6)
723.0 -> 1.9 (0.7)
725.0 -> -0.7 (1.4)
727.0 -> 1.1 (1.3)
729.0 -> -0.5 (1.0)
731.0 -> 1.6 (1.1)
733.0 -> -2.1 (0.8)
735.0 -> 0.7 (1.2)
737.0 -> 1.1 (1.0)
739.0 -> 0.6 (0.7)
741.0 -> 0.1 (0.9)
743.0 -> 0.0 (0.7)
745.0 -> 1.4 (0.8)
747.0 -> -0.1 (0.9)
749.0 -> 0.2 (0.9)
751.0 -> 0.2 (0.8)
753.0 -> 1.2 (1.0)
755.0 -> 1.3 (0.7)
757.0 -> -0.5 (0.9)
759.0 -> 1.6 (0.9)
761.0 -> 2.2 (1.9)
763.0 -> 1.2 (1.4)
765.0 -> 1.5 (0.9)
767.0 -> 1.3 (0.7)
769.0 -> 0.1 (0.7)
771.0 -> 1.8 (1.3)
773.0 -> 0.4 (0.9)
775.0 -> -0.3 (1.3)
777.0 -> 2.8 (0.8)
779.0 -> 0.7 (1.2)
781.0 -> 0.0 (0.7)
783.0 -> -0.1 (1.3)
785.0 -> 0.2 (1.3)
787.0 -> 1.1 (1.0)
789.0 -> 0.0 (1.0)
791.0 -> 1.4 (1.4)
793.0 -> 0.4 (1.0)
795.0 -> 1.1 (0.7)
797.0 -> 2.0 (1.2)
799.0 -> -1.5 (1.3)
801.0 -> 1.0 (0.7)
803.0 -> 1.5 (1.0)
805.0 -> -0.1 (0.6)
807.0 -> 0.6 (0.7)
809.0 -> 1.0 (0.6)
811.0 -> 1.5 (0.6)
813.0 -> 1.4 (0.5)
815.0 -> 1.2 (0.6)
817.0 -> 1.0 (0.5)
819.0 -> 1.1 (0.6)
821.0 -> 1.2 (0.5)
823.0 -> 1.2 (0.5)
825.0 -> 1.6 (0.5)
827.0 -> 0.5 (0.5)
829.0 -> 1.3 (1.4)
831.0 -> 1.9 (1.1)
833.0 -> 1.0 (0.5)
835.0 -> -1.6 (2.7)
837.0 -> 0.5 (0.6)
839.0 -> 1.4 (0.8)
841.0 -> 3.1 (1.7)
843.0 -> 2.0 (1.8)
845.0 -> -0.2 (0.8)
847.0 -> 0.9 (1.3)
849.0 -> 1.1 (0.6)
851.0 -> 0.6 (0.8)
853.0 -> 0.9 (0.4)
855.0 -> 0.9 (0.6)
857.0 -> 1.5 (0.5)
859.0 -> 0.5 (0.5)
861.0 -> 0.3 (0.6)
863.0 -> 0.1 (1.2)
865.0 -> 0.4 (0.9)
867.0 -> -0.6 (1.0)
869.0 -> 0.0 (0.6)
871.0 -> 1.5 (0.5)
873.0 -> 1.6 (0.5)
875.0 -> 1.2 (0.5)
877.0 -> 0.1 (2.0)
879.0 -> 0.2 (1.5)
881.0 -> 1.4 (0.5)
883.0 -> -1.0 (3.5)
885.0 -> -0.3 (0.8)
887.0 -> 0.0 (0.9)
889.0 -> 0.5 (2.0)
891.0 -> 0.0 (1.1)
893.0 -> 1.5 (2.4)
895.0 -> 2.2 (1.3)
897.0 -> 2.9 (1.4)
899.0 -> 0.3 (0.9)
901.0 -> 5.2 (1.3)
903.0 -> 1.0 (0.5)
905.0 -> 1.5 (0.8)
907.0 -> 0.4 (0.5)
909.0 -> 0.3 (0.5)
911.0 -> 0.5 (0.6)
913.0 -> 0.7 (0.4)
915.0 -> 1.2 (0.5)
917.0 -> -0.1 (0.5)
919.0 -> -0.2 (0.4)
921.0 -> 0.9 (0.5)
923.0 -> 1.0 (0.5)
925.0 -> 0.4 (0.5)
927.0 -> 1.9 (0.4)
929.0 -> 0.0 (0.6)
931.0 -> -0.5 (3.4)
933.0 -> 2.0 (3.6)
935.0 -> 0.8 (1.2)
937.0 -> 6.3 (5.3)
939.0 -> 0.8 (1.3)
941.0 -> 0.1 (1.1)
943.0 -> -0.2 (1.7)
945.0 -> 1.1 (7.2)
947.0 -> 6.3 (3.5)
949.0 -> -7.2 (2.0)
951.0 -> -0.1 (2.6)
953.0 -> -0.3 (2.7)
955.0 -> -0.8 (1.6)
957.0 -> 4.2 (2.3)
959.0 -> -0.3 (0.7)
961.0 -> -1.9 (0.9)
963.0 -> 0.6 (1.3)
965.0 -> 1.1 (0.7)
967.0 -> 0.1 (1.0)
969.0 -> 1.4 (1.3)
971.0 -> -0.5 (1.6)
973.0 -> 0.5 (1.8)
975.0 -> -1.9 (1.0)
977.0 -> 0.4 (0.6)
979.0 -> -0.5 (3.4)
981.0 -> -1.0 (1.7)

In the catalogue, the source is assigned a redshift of 1.492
